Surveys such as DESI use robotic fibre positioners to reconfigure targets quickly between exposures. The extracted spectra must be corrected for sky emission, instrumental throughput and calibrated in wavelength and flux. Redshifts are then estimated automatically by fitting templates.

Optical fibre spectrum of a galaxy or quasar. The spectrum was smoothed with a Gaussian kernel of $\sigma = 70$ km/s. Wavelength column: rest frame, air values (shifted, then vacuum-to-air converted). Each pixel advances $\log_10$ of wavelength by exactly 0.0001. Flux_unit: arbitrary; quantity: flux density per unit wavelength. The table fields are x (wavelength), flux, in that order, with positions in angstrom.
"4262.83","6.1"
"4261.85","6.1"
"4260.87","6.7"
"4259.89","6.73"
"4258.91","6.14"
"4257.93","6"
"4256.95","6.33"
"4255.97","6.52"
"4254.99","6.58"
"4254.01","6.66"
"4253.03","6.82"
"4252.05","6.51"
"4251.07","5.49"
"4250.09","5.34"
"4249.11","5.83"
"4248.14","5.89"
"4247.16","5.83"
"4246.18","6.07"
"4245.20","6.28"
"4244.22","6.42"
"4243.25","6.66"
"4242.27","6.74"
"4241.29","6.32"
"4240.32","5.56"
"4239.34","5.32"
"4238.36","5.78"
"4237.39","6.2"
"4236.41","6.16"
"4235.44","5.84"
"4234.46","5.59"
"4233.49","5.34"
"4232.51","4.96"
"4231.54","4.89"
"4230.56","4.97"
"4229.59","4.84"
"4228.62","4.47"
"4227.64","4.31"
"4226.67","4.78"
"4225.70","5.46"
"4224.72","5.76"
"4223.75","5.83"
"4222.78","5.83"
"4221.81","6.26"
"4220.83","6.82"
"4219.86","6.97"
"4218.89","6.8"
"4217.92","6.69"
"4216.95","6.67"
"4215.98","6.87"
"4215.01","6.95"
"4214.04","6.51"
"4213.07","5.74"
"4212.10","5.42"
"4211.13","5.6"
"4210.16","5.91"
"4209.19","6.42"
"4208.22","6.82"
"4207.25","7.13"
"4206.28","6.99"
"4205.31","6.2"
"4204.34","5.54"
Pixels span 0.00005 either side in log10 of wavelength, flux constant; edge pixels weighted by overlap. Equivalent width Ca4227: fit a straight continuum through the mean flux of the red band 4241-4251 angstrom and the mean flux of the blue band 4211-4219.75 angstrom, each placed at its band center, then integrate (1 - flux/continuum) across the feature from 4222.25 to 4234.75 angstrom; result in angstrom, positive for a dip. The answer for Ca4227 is 2.3 angstrom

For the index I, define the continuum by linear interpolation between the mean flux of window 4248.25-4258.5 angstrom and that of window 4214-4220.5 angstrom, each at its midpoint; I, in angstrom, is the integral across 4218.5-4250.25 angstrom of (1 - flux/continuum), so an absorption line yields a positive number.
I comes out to 3.7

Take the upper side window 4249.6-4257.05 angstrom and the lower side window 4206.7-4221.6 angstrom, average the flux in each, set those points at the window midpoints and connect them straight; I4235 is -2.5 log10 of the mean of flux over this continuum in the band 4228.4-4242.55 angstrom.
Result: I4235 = 0.15 mag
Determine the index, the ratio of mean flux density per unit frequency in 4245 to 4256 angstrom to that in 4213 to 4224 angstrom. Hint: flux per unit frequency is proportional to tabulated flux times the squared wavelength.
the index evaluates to 1.0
